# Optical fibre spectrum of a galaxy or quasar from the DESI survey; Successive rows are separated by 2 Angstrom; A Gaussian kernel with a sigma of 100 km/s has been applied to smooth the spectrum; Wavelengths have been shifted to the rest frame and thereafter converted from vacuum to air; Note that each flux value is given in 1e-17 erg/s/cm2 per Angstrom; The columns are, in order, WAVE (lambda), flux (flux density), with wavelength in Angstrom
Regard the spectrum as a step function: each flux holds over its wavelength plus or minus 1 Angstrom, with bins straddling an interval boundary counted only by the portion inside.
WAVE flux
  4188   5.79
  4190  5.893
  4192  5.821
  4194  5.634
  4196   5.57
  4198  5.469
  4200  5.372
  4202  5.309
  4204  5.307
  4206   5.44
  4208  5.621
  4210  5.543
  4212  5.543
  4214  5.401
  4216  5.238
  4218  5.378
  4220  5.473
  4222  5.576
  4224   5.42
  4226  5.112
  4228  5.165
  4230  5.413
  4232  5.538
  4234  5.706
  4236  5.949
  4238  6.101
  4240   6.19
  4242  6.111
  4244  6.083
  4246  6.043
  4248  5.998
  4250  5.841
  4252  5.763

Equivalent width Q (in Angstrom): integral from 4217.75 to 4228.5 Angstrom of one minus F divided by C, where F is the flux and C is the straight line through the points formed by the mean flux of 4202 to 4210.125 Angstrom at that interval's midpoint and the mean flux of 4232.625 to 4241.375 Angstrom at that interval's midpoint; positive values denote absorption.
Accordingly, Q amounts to 0.7 Angstrom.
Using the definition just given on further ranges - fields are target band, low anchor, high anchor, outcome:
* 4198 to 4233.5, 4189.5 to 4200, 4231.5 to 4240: 2.2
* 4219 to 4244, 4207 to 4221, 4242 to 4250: 0.5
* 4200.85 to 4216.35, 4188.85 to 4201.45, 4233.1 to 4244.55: 0.8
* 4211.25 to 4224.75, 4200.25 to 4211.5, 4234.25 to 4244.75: 0.6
